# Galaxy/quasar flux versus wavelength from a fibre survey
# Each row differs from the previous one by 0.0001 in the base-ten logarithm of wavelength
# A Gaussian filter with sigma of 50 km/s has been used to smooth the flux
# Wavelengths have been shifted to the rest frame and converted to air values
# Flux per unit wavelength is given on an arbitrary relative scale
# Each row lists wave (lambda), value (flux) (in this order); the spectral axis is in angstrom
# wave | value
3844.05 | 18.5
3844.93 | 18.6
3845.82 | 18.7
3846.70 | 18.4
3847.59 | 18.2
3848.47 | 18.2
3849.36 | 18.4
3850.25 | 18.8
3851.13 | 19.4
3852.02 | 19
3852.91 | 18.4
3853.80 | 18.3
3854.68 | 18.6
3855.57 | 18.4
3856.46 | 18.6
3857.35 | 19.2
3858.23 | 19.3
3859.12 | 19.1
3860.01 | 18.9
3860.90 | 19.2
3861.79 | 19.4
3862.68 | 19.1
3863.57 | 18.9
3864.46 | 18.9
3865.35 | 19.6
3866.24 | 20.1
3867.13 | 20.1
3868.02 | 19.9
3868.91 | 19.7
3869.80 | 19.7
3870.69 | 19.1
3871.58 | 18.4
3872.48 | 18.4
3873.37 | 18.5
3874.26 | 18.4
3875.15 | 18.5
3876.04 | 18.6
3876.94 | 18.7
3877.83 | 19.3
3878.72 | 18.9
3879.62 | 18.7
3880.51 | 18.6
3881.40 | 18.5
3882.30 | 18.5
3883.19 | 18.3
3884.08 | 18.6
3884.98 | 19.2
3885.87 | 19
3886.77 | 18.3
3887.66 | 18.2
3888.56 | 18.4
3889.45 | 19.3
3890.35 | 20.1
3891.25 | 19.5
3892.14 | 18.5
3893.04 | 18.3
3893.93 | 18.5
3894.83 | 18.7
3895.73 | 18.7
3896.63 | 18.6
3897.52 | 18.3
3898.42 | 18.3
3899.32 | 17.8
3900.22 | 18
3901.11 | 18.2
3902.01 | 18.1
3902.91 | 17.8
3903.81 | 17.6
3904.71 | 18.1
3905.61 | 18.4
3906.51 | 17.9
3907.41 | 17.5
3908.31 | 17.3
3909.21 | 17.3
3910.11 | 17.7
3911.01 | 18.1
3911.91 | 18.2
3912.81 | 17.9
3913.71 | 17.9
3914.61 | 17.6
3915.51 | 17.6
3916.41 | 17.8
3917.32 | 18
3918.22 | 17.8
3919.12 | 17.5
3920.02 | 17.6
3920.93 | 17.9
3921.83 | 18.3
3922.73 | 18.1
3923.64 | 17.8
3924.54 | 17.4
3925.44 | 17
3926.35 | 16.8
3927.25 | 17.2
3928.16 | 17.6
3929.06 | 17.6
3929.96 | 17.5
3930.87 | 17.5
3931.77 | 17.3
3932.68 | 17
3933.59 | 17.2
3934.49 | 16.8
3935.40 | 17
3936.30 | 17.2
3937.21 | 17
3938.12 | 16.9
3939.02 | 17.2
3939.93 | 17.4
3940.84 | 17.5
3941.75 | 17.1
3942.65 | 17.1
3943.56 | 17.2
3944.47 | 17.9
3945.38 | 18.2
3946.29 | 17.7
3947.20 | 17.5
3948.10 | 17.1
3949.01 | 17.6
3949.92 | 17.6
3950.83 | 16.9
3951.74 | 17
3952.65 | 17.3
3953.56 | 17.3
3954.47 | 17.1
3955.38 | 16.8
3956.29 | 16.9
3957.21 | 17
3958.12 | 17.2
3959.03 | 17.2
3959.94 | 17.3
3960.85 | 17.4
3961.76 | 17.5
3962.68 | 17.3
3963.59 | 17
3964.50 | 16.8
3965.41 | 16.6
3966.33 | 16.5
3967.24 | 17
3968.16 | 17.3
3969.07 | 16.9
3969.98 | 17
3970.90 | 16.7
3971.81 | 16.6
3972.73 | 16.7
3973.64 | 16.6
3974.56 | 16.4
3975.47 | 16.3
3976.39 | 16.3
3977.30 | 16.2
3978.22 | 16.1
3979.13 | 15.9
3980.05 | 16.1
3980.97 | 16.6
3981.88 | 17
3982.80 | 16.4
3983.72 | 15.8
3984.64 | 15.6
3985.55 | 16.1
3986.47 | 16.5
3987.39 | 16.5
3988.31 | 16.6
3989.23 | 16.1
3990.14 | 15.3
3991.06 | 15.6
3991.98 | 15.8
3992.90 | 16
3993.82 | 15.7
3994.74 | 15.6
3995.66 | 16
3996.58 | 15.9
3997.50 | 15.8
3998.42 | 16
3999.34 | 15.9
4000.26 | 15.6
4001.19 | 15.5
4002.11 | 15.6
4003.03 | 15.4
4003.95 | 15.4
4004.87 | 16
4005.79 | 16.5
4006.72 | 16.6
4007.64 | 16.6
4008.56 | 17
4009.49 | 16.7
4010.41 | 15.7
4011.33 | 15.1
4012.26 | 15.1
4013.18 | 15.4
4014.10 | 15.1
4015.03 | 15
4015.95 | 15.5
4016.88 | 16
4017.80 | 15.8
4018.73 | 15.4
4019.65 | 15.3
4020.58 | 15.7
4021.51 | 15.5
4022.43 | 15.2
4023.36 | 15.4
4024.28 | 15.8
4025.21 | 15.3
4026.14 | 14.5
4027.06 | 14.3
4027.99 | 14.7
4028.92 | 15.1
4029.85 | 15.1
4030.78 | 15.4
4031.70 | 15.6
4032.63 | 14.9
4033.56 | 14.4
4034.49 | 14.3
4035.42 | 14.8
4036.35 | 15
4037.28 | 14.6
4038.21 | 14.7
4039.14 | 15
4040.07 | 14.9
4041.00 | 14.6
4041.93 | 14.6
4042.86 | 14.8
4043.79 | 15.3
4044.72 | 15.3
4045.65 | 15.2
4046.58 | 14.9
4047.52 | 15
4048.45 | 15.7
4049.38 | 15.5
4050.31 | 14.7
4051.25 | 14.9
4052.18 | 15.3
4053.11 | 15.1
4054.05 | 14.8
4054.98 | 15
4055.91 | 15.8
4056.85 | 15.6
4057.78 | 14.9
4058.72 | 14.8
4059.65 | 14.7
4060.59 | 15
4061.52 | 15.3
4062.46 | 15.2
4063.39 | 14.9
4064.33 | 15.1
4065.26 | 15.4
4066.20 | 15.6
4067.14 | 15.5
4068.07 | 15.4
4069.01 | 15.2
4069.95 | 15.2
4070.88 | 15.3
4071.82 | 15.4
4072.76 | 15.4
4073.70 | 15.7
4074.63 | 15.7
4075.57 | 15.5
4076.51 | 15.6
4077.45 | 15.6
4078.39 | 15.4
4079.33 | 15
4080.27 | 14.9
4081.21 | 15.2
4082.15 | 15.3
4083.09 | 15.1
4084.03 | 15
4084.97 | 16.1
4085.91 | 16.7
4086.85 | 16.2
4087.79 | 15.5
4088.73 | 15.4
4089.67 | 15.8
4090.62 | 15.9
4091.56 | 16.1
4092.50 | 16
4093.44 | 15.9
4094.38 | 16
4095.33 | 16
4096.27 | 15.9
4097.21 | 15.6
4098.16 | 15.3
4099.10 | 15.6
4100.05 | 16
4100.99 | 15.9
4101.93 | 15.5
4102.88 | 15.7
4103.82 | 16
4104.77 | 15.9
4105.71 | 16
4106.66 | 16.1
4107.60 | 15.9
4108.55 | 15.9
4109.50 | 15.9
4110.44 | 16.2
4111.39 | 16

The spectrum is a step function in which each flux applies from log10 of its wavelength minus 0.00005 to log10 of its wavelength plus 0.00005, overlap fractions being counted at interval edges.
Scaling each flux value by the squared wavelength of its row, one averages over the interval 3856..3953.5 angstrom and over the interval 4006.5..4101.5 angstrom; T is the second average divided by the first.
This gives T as 0.91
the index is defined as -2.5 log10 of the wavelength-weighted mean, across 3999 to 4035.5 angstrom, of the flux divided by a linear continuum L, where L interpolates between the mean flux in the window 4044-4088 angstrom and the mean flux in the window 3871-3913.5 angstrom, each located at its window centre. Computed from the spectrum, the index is 0.05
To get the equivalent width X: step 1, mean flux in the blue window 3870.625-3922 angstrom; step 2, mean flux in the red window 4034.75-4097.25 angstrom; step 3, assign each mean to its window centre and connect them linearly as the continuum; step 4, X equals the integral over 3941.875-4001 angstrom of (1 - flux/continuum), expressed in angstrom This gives 1.2 angstrom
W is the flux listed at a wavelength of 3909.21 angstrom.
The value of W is 17.3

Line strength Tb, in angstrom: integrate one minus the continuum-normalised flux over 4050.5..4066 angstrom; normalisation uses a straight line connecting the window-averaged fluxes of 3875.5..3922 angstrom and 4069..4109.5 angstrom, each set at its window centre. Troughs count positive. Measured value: 0.94 angstrom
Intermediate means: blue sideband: 18.3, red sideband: 15.7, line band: 15.1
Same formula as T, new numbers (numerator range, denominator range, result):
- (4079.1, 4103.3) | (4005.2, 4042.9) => 1.06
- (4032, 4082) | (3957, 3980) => 0.94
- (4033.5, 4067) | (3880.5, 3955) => 0.90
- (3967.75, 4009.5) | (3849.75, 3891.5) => 0.91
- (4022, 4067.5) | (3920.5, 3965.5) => 0.92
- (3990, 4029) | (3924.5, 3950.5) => 0.94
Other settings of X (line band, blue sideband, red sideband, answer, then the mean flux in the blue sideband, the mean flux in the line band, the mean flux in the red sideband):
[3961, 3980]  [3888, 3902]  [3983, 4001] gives -0.2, 18.6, 16.7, 15.9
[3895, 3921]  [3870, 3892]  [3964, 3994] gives 0.3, 18.8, 17.9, 16.4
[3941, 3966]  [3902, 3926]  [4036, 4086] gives -0.2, 17.8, 17.2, 15.2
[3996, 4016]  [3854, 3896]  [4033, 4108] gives 0.9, 18.9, 15.8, 15.4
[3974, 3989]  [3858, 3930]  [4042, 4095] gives 0.5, 18.4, 16.3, 15.4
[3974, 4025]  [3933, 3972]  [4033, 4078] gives 1.1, 17.2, 15.9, 15.1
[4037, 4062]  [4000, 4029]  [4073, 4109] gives 0.9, 15.6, 15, 15.7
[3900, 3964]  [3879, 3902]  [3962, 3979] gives 0.4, 18.6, 17.5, 16.7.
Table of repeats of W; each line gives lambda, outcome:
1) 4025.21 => 15.3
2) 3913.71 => 17.9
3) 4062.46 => 15.2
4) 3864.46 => 18.9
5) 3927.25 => 17.2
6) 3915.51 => 17.6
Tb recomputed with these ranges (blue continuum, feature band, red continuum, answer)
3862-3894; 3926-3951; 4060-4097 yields 0.8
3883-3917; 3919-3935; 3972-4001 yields 0.1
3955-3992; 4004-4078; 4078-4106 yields 3.6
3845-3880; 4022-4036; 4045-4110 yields 1.1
